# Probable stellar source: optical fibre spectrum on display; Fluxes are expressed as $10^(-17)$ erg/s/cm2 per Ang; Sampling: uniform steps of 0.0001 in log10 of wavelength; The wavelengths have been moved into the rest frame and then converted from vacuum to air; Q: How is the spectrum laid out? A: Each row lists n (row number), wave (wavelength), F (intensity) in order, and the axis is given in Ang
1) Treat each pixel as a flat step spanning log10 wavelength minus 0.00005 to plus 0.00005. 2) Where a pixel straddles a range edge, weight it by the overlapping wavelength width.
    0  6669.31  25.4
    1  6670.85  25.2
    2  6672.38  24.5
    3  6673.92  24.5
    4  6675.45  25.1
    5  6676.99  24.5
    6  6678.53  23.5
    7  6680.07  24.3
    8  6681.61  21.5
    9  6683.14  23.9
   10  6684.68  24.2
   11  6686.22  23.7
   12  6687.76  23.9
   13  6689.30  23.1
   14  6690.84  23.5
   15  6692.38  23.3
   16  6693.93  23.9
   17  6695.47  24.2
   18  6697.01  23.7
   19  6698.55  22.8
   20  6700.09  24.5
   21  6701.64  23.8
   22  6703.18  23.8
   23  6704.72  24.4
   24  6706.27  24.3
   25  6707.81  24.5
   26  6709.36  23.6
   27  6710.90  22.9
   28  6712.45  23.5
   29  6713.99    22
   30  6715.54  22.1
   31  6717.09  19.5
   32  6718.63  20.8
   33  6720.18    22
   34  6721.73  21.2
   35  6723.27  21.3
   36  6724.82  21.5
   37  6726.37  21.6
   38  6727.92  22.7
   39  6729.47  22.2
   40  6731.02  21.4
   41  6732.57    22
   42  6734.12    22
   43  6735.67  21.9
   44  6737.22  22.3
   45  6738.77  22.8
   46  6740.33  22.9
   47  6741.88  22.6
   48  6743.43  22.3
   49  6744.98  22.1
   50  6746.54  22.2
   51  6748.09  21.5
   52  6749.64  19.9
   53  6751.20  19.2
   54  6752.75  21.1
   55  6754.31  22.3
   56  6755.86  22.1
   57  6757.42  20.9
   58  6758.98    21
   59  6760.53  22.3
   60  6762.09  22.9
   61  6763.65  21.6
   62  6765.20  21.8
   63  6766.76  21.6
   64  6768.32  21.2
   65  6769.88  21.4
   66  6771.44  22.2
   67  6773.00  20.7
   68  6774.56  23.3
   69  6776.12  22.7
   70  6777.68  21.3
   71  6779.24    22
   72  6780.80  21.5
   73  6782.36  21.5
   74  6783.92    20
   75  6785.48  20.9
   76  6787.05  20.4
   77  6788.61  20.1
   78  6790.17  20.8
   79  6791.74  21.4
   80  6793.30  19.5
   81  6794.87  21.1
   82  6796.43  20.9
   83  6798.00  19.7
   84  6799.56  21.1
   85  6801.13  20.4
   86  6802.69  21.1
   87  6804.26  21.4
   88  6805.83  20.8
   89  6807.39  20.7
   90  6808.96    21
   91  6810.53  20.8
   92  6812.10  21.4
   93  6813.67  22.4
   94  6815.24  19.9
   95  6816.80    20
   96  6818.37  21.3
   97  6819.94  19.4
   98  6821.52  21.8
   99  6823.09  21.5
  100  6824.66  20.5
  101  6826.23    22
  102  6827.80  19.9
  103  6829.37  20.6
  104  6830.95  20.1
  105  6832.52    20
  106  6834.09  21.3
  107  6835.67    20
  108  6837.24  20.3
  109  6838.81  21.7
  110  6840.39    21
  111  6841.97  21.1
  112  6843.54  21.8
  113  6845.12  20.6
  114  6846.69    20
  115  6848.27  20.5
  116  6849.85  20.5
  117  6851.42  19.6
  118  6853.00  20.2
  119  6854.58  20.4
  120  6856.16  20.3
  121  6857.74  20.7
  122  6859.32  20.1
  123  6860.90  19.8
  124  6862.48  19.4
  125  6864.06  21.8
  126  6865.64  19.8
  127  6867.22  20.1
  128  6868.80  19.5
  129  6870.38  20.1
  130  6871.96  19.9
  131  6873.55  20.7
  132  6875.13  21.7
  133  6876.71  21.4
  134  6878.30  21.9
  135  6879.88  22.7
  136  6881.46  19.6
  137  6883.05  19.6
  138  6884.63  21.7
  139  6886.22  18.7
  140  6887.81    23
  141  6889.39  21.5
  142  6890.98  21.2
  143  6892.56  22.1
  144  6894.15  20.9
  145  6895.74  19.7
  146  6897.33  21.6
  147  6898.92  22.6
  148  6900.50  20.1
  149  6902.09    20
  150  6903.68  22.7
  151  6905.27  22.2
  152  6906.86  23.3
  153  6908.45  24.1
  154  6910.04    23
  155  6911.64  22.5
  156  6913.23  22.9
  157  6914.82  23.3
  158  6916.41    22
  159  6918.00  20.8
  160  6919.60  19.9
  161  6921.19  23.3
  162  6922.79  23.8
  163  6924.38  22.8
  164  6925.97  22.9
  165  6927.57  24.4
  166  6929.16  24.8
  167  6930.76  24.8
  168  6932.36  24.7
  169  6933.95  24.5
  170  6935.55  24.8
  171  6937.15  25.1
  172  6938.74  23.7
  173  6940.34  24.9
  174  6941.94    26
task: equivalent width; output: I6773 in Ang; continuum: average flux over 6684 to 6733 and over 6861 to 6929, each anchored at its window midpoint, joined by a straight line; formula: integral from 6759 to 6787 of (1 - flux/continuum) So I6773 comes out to 1.0 Ang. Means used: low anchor 22.9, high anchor 21.6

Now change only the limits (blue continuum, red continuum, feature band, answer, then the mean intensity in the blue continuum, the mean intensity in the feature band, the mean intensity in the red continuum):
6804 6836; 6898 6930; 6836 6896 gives 2.73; 20.8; 20.7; 22.6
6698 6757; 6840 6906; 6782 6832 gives 1.61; 22.2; 20.8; 20.8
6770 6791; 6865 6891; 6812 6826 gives 0.12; 21.3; 20.9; 20.8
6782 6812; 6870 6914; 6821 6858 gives 0.68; 20.7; 20.7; 21.5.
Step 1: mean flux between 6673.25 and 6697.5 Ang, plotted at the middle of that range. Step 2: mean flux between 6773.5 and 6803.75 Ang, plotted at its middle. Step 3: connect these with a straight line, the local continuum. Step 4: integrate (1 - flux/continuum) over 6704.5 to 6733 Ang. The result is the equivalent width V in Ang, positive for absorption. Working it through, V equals 0.8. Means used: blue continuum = 23.8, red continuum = 21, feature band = 22.2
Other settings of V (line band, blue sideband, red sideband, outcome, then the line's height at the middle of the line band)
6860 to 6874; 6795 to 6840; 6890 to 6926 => 0.90 Ang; 21.5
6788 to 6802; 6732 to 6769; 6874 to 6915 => 0.76 Ang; 21.7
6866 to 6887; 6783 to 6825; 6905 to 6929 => 1.43 Ang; 22.1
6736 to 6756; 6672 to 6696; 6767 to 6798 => 0.34 Ang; 22.2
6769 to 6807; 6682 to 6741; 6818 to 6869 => 0.73 Ang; 21.5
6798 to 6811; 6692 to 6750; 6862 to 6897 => 0.47 Ang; 21.6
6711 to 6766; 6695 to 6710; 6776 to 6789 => 2.17 Ang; 22.7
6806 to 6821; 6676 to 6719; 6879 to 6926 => 1.13 Ang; 22.5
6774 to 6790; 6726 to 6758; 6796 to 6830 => -0.04 Ang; 21.3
